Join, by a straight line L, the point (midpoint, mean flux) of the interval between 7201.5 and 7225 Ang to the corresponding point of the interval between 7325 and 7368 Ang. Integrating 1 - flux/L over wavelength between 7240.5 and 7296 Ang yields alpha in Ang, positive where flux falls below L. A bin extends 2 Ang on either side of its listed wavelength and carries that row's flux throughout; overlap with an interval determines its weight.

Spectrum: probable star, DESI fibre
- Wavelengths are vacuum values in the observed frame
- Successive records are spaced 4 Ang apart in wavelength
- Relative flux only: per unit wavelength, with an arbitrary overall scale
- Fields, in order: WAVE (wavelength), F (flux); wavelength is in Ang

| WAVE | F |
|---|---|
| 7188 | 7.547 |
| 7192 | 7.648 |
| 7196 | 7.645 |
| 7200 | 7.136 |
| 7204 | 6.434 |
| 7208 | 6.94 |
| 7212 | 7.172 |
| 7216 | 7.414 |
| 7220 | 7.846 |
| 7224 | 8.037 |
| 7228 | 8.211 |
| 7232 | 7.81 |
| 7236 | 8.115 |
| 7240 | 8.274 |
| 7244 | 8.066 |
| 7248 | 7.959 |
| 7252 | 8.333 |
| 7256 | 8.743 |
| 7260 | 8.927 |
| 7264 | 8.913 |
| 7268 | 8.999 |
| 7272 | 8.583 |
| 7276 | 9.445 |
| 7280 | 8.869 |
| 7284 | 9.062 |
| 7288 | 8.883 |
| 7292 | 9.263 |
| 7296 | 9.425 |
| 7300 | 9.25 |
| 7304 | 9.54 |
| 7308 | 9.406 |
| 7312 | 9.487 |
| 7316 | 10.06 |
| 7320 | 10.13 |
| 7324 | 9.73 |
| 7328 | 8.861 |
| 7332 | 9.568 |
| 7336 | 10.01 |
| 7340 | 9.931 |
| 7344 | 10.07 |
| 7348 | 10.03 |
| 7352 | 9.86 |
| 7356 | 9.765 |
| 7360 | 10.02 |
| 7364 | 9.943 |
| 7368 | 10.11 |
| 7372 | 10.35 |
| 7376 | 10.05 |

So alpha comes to -3.1 Ang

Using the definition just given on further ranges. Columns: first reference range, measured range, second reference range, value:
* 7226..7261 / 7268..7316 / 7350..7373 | -1.4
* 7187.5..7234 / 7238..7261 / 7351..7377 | -0.7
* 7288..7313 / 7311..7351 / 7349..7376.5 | -0.5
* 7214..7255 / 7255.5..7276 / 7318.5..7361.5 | -0.8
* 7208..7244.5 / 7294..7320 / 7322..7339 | -1.1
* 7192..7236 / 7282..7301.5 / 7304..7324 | 0.2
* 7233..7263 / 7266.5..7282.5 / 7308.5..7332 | -0.3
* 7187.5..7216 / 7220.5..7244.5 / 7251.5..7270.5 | -0.1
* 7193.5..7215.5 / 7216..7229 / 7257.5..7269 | -0.4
